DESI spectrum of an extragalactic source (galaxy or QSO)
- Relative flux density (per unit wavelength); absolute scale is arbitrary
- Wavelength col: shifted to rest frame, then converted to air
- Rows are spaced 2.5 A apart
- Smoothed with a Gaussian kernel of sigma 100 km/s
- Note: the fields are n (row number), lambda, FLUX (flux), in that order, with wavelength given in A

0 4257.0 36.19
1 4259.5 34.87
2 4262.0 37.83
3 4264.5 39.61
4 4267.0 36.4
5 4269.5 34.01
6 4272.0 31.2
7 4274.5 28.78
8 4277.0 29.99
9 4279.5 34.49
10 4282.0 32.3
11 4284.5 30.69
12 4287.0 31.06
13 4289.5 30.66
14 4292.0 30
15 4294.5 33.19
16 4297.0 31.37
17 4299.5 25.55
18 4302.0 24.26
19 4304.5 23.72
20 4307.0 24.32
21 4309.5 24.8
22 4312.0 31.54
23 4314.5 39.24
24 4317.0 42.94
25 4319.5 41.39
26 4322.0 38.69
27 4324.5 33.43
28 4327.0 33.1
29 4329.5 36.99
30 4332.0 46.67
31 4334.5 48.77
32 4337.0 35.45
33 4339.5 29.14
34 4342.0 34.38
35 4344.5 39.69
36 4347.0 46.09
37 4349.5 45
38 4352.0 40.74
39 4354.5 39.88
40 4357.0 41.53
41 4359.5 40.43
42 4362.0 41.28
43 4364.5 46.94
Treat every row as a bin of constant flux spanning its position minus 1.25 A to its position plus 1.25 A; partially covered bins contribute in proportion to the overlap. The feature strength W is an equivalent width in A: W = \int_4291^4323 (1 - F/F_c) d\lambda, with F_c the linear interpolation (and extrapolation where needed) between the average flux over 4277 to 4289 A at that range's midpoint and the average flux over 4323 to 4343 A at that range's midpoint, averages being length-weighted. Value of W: 2.8 A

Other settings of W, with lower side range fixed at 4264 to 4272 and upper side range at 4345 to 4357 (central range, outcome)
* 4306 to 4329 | 3.01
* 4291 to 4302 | 2.48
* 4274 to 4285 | 1.53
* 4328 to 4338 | -0.21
